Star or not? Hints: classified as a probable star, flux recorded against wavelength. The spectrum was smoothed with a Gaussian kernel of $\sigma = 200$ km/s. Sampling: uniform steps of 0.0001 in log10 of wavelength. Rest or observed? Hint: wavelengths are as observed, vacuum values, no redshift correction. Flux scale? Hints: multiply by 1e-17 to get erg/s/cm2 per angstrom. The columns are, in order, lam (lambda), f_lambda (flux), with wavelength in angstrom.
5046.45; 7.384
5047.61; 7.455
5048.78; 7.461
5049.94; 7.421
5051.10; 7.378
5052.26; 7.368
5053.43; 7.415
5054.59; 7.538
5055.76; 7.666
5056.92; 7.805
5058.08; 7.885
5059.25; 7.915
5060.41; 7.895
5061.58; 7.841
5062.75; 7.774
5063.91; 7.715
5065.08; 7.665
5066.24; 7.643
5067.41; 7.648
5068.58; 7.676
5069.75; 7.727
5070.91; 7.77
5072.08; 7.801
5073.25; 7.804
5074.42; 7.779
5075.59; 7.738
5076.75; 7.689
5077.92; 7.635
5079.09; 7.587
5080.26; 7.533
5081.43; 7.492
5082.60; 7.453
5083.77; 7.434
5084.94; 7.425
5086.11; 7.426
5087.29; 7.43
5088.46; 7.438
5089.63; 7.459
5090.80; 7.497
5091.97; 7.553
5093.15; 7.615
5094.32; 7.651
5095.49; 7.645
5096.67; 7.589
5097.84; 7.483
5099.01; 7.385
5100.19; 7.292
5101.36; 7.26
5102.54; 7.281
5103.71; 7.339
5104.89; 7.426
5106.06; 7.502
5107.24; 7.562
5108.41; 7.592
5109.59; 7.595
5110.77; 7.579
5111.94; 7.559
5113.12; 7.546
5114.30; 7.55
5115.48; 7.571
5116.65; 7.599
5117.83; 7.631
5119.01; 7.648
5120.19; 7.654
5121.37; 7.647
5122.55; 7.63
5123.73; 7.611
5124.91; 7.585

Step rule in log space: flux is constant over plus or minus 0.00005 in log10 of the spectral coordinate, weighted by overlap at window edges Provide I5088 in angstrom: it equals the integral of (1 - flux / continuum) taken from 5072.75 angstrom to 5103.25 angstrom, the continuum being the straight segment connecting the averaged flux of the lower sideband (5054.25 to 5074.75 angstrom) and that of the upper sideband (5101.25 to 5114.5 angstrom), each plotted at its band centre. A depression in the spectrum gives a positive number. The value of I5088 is 0.36 angstrom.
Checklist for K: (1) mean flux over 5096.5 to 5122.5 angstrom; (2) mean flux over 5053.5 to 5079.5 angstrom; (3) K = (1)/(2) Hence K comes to 1.0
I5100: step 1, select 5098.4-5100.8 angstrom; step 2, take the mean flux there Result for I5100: 7.35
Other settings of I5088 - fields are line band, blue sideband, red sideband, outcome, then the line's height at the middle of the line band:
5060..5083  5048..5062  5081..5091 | -0.5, 7.53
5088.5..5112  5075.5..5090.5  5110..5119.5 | 0.2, 7.55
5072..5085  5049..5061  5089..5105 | -0.1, 7.54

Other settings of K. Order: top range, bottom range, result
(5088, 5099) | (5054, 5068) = 0.97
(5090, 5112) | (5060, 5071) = 0.97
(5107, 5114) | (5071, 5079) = 0.98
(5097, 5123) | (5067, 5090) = 0.99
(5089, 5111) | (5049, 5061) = 0.98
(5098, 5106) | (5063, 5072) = 0.95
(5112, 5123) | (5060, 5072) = 0.98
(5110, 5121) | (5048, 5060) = 1.00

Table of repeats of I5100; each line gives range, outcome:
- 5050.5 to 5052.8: 7.39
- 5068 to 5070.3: 7.69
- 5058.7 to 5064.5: 7.82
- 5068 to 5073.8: 7.76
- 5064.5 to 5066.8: 7.68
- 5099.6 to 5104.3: 7.29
